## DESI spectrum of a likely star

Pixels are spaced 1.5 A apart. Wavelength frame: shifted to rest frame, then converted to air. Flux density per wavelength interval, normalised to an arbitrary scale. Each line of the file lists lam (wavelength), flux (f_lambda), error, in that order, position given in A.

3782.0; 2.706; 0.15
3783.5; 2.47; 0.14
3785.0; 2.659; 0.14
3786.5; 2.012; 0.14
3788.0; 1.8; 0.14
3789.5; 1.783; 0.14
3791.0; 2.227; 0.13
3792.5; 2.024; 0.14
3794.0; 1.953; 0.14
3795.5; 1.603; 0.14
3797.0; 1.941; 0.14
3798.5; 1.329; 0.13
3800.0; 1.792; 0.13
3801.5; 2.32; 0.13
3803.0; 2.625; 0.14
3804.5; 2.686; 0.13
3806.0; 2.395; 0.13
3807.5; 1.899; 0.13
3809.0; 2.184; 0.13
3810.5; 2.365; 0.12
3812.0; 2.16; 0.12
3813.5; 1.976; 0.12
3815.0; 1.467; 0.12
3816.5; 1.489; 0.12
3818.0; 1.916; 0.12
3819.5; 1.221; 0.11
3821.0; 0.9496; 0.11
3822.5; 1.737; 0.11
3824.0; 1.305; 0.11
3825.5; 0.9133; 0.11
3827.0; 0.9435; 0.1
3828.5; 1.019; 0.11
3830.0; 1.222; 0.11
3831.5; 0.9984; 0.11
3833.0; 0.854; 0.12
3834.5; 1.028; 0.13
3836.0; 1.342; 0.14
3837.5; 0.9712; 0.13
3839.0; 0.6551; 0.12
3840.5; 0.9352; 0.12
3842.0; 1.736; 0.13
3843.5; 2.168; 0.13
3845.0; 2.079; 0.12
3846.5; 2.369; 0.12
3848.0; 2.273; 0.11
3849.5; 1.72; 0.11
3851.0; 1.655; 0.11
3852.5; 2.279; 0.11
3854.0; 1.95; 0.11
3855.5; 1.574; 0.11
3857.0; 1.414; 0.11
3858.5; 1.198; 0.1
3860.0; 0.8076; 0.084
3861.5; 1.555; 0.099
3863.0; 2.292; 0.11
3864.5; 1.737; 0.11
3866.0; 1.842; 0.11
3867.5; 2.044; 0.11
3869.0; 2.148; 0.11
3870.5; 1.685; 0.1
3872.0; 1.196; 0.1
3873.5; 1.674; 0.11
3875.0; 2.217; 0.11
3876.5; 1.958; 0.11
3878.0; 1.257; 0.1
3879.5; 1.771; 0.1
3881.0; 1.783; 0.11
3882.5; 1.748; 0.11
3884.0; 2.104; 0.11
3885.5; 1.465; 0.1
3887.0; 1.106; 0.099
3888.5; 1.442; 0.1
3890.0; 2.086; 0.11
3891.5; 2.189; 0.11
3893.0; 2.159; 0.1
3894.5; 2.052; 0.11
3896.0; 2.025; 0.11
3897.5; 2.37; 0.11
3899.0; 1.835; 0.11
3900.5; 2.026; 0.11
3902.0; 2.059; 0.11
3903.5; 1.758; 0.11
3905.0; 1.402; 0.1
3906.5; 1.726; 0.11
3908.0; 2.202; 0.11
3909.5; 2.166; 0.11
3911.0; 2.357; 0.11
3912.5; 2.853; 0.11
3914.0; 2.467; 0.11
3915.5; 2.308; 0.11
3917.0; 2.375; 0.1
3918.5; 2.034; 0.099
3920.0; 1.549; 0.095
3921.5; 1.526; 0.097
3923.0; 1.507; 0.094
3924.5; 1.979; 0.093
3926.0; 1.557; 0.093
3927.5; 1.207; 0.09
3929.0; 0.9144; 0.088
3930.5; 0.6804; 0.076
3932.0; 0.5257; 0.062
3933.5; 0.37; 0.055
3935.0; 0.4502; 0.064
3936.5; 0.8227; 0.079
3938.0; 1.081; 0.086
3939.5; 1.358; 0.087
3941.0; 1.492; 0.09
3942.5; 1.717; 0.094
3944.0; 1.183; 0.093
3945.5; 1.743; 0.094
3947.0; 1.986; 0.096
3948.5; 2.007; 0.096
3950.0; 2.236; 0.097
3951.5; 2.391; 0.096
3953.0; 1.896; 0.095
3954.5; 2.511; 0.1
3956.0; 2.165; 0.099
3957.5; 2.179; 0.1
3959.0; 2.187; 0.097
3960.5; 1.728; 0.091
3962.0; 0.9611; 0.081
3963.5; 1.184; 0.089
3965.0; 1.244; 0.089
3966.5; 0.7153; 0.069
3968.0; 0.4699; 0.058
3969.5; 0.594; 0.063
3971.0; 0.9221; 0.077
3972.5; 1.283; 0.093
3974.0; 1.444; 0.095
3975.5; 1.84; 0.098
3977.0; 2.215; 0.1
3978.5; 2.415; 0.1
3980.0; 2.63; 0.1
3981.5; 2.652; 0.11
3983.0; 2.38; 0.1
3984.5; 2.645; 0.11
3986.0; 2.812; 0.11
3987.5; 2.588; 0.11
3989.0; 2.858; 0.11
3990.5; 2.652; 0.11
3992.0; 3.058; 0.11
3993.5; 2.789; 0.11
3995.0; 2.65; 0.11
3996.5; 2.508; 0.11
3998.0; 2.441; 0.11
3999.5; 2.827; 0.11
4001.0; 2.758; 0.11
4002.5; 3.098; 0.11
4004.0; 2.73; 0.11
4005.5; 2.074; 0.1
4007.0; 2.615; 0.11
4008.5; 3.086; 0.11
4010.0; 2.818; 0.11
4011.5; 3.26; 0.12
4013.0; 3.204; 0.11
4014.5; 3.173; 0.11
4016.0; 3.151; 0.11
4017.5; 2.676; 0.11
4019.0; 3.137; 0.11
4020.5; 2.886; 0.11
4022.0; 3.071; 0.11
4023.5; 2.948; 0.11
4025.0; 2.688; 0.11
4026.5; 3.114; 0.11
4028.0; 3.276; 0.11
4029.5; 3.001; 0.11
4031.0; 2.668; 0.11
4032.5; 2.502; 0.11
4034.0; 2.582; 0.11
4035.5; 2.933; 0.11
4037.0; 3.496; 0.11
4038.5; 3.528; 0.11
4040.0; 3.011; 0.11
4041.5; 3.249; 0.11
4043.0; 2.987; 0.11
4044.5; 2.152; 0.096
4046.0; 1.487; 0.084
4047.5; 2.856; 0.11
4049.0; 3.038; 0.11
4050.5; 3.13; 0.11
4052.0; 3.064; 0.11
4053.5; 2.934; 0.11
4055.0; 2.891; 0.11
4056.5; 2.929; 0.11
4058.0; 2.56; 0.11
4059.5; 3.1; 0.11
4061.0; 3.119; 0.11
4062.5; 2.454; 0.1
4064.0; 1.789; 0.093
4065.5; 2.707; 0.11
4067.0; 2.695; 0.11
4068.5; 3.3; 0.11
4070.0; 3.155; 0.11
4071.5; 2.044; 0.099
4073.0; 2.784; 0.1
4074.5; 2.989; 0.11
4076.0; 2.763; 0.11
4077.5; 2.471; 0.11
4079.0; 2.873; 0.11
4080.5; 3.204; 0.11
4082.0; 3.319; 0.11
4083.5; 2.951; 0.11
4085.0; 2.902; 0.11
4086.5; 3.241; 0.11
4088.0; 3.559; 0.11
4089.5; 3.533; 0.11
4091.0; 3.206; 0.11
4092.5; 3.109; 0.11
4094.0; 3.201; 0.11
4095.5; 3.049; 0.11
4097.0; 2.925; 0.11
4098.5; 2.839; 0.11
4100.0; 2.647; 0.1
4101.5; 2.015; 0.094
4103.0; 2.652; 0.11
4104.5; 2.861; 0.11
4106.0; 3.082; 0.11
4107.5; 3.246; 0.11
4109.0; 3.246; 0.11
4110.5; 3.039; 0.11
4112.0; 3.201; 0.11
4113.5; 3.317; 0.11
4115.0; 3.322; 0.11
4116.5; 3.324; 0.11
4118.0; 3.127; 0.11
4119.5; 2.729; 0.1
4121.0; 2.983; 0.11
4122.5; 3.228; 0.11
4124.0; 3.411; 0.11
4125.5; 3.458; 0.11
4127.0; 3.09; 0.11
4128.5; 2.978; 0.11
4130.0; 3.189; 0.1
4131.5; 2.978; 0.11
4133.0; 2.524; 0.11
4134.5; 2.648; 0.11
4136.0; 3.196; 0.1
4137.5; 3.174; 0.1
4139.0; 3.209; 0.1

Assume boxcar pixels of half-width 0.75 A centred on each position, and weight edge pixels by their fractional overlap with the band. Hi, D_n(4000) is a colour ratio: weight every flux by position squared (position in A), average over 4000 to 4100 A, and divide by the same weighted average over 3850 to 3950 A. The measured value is 1.85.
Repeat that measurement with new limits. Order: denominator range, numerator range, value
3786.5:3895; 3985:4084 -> 1.84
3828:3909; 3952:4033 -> 1.51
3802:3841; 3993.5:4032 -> 2.09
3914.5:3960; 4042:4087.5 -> 1.86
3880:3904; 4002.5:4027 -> 1.64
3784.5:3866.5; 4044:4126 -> 1.98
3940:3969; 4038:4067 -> 1.75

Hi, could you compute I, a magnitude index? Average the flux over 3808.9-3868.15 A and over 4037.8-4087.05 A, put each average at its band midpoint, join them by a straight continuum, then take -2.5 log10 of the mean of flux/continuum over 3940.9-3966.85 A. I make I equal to 0.24 mag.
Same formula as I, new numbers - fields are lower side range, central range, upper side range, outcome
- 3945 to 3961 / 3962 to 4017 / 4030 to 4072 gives 0.04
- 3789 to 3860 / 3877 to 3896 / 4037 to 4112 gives 0.11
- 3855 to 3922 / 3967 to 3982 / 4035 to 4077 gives 0.42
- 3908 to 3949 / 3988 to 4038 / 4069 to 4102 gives -0.24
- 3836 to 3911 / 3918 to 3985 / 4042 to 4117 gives 0.38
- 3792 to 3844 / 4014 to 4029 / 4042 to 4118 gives -0.15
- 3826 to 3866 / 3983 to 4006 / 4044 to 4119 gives -0.13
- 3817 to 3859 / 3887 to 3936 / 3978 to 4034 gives 0.16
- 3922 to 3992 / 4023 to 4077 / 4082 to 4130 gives -0.12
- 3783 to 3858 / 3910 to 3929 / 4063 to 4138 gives 0.12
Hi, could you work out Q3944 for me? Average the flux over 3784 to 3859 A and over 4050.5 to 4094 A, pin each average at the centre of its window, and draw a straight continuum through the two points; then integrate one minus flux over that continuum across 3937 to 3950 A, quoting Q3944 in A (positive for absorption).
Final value 4.0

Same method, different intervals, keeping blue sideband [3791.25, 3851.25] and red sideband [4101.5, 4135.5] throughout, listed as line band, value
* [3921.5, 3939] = 9.12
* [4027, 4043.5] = -2.23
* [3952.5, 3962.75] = 1.55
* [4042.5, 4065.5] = 0.45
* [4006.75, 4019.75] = -2.39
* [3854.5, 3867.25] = 1.85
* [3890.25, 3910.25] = 0.28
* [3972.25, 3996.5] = -0.30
